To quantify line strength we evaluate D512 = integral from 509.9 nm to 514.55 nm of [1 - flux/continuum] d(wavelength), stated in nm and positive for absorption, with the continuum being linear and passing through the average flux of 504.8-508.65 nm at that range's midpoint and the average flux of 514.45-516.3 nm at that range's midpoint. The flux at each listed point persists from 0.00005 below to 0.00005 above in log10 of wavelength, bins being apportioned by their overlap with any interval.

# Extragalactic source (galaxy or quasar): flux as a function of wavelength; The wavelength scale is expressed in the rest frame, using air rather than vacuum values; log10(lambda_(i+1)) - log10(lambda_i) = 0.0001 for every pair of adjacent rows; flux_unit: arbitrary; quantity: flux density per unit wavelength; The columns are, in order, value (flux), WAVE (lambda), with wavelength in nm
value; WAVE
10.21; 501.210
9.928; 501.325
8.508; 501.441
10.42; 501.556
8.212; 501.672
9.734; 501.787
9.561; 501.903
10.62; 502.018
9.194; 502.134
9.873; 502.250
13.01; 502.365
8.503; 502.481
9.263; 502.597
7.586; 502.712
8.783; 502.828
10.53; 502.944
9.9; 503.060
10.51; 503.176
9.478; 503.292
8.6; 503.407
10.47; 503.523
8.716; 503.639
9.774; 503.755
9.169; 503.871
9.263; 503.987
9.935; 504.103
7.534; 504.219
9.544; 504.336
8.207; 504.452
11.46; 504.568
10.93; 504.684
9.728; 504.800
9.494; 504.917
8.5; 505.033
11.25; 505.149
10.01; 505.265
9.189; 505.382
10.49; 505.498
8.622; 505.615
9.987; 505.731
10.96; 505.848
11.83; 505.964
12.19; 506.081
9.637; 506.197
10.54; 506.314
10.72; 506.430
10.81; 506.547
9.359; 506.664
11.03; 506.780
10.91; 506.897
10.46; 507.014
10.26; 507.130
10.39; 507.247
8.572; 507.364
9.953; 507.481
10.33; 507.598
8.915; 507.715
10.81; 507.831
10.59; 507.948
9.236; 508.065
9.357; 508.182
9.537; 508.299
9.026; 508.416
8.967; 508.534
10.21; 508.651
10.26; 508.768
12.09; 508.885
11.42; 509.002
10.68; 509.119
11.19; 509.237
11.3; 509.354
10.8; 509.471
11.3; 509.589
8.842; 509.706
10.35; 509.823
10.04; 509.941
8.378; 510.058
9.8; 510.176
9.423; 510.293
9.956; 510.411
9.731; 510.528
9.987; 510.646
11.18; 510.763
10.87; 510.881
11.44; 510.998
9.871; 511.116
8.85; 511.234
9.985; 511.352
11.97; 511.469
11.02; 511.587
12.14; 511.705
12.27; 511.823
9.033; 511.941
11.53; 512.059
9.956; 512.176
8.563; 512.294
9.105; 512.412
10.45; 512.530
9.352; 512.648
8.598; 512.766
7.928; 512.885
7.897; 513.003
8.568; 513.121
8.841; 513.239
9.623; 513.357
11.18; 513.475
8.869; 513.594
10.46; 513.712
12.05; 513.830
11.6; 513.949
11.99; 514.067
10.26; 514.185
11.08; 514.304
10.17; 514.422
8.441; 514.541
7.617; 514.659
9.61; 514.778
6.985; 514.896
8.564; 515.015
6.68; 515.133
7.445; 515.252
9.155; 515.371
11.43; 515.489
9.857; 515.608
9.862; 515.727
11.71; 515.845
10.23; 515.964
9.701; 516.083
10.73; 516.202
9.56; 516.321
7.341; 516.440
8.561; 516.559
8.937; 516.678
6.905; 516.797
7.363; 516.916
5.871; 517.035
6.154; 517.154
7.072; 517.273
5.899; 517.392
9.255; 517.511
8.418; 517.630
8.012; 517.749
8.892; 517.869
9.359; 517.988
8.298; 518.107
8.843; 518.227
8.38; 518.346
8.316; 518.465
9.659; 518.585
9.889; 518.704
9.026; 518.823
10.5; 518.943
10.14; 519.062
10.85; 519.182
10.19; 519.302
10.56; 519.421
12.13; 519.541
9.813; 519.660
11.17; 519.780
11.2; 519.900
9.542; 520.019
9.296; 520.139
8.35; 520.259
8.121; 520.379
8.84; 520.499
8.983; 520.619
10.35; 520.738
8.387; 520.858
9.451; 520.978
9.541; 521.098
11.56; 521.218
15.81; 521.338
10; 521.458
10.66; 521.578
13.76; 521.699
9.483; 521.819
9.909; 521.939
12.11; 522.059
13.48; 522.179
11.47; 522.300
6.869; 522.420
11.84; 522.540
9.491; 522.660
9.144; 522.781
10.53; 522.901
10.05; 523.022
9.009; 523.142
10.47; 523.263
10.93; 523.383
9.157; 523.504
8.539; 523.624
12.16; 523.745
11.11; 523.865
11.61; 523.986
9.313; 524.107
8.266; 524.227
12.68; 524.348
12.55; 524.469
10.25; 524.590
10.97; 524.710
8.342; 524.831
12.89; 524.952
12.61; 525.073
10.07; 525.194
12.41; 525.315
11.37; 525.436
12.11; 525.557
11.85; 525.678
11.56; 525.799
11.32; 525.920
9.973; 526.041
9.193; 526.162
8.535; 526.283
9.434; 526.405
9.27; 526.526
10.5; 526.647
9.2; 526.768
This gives -0.271 nm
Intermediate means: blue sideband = 10.1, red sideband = 9.22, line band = 10.1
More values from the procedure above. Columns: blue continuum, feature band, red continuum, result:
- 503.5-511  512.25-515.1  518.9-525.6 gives 0.22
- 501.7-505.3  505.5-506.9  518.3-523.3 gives -0.12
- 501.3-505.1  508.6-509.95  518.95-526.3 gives -0.12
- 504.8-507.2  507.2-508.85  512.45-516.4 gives 0.06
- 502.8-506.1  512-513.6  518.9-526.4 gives 0.13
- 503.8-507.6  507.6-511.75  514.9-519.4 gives -0.28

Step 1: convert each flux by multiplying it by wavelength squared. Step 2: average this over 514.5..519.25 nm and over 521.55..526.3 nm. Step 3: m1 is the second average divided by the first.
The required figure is 1.26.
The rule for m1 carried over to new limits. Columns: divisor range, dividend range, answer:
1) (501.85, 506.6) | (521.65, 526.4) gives 1.17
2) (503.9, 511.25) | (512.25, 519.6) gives 0.94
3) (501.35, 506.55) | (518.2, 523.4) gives 1.11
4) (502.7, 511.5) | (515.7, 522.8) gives 1.00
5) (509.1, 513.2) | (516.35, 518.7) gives 0.82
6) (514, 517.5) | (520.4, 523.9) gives 1.21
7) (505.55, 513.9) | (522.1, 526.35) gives 1.11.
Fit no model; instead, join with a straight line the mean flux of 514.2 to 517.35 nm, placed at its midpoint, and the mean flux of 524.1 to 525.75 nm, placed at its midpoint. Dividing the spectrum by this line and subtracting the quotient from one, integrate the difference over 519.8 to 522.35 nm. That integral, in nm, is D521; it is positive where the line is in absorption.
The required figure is -0.08 nm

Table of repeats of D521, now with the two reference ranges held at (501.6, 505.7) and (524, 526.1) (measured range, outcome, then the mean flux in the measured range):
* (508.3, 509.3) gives -0.05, 10.4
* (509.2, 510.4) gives -0.01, 10.1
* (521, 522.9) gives -0.01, 11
